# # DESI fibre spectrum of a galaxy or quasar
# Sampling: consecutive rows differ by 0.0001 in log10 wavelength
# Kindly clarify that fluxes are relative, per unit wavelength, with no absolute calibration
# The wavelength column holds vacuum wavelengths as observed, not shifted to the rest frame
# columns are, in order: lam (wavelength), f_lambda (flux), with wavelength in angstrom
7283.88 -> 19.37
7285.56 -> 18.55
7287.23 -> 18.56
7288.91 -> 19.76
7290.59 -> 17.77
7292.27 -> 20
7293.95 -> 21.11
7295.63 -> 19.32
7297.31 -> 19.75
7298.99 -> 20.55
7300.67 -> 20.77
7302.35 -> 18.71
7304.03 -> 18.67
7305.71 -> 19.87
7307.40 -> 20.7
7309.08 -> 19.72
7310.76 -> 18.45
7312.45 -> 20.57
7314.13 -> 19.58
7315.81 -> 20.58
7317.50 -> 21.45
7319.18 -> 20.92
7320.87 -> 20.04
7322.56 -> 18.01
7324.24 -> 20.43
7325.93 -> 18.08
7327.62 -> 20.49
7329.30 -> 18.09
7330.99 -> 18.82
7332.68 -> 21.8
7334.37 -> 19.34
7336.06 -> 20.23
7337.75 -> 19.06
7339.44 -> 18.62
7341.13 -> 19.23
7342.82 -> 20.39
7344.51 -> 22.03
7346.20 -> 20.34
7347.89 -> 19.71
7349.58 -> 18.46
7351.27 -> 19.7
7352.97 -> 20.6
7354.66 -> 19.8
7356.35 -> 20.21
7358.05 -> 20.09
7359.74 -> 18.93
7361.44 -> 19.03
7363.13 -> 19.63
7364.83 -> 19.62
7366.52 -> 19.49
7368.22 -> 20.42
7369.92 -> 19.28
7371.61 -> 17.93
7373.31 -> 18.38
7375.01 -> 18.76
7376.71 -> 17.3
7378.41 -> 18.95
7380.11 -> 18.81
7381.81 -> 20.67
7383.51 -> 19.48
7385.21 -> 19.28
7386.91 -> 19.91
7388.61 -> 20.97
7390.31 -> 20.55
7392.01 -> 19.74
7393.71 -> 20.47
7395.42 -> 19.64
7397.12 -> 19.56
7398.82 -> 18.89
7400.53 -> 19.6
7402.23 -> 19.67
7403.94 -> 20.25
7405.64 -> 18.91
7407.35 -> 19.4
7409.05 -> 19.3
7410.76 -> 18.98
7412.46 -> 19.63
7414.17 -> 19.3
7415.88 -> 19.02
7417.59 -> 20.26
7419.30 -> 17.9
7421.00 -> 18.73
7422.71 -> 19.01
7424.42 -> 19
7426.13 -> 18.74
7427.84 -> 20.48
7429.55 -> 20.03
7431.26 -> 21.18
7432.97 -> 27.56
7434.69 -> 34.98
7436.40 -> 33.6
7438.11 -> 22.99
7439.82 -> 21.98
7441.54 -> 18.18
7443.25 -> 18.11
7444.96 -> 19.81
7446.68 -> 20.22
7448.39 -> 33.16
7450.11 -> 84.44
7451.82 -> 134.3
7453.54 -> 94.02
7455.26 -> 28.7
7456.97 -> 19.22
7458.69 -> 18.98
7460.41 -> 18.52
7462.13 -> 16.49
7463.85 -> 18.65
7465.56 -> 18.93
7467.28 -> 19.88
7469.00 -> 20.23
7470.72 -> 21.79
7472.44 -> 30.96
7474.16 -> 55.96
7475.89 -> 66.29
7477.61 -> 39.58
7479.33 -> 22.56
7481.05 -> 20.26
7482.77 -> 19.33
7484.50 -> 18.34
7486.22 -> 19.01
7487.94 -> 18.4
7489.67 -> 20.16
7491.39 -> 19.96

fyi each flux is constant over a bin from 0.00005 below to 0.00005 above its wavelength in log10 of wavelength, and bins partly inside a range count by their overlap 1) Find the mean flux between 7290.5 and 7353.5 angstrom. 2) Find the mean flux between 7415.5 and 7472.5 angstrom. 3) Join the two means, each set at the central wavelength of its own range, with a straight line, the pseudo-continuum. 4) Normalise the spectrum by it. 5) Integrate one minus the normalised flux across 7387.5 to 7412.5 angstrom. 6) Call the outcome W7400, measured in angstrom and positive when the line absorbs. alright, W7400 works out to 5.9 angstrom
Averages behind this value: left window 19.8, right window 29.2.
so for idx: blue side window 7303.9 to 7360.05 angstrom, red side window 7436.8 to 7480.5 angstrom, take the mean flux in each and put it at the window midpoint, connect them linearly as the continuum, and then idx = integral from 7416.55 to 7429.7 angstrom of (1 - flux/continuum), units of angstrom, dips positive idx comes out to 5.0 angstrom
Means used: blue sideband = 19.8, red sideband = 35.2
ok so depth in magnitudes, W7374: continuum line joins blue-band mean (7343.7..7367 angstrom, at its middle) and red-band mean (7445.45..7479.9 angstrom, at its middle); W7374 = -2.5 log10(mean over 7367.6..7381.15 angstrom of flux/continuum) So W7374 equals 0.23 mag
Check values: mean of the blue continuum 19.8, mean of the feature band 18.7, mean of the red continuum 39.1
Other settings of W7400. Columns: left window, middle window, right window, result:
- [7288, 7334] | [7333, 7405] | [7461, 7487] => 8.84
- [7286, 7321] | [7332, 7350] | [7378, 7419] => -0.18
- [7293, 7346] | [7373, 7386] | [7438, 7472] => 3.49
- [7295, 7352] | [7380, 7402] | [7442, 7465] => 7.49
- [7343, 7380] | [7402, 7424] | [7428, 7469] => 6.48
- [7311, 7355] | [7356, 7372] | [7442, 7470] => 2.97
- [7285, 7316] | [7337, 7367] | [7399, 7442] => 0.82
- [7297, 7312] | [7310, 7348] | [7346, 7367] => -0.32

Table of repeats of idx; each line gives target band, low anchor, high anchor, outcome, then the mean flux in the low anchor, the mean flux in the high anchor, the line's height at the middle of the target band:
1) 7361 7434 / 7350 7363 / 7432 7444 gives 9.2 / 19.7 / 25.4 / 22.6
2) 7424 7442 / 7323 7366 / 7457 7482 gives 1.1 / 19.7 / 27.5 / 25.2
